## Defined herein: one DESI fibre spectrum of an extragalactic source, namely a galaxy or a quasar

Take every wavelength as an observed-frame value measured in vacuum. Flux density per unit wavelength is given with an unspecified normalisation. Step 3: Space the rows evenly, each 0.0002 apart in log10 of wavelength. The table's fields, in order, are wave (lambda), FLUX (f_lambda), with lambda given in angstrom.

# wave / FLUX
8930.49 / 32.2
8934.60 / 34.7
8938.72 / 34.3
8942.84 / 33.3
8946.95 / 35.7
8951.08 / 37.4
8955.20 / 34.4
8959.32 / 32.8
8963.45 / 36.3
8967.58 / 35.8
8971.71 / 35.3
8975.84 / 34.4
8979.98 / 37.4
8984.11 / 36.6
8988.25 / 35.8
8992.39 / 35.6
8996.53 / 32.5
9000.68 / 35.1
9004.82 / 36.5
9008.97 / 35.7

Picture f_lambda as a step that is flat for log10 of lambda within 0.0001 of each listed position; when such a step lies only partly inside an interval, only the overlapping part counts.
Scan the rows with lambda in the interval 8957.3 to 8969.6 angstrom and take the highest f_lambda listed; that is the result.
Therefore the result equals 36.3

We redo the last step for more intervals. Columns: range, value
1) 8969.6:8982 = 37.4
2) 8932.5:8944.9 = 34.7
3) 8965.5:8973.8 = 35.8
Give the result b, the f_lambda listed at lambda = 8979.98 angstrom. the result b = 37.4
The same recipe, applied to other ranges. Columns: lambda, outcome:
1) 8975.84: 34.4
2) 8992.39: 35.6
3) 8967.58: 35.8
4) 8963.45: 36.3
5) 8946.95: 35.7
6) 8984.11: 36.6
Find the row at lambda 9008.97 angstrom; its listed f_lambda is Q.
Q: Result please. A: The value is 35.7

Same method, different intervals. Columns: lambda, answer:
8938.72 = 34.3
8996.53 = 32.5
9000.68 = 35.1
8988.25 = 35.8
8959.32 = 32.8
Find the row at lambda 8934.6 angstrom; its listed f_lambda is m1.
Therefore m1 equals 34.7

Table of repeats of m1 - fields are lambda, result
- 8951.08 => 37.4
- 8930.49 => 32.2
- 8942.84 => 33.3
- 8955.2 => 34.4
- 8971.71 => 35.3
